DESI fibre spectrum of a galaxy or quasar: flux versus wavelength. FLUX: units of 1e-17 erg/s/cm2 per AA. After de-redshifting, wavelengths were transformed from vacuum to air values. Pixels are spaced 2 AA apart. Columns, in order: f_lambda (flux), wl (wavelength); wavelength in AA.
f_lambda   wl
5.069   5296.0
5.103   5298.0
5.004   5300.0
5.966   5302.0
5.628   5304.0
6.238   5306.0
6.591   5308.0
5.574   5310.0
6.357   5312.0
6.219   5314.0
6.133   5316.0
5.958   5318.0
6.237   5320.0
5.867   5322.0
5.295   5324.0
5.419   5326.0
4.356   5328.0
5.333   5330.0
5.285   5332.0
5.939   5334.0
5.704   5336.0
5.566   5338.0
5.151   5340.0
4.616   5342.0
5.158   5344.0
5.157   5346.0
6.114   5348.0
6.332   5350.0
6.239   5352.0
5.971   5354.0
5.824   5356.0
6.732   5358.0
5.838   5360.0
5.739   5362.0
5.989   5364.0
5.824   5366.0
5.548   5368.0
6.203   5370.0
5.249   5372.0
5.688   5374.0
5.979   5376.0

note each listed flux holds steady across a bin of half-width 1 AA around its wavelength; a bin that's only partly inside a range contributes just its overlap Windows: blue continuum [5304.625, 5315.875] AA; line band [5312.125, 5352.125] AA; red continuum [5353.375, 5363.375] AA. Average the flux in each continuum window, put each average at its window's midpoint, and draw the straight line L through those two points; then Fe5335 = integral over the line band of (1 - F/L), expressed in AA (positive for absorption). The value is 3.3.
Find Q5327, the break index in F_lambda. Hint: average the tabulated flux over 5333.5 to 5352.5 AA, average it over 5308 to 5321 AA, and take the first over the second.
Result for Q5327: 0.9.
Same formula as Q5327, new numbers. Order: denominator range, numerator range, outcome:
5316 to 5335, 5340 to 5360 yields 1.04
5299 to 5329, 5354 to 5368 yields 1.03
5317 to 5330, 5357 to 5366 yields 1.10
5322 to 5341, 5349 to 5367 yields 1.13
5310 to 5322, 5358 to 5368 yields 0.97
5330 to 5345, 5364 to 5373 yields 1.07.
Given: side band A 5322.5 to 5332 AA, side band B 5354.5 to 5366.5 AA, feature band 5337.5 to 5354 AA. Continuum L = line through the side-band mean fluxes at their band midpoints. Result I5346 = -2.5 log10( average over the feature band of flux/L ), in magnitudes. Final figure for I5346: 0.01 mag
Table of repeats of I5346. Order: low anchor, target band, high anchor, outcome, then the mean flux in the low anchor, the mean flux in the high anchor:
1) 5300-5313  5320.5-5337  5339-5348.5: 0.016 mag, 5.98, 5.19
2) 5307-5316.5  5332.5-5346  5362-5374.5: 0.122 mag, 6.18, 5.75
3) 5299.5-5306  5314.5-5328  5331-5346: -0.043 mag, 5.68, 5.33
